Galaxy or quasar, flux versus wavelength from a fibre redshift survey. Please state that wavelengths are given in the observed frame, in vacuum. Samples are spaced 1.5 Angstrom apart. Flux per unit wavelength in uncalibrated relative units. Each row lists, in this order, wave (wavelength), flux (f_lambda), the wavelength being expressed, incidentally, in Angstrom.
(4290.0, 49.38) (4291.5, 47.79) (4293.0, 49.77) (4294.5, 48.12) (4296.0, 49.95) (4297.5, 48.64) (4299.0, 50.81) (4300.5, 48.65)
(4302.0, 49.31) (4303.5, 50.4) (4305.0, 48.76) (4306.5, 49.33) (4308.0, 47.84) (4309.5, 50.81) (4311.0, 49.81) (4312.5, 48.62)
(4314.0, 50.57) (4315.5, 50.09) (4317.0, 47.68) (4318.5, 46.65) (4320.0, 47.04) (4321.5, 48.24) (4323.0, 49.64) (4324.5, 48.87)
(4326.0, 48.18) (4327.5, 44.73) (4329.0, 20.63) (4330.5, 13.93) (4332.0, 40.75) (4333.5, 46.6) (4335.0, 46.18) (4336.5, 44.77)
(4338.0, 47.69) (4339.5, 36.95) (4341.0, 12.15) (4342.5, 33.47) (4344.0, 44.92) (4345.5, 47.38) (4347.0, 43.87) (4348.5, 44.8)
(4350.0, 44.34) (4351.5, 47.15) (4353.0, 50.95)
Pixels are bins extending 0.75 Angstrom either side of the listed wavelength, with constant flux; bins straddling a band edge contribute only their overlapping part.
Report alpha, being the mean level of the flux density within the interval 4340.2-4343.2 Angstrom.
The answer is 22.9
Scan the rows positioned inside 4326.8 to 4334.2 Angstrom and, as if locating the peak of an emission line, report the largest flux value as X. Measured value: 46.6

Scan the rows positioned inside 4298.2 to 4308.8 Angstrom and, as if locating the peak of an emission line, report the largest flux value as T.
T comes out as 50.81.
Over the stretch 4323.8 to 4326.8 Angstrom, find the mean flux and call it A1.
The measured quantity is 48.5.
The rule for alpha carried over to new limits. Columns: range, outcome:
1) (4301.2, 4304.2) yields 49.8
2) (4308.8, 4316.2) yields 50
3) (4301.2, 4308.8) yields 49.1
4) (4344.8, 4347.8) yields 45.6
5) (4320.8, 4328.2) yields 48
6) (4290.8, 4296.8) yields 48.9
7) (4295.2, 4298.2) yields 49.3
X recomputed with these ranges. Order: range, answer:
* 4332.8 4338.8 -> 47.69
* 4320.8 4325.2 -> 49.64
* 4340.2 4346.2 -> 47.38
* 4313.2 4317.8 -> 50.57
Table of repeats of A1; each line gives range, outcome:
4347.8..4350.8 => 44.6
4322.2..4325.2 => 49.2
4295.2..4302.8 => 49.5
